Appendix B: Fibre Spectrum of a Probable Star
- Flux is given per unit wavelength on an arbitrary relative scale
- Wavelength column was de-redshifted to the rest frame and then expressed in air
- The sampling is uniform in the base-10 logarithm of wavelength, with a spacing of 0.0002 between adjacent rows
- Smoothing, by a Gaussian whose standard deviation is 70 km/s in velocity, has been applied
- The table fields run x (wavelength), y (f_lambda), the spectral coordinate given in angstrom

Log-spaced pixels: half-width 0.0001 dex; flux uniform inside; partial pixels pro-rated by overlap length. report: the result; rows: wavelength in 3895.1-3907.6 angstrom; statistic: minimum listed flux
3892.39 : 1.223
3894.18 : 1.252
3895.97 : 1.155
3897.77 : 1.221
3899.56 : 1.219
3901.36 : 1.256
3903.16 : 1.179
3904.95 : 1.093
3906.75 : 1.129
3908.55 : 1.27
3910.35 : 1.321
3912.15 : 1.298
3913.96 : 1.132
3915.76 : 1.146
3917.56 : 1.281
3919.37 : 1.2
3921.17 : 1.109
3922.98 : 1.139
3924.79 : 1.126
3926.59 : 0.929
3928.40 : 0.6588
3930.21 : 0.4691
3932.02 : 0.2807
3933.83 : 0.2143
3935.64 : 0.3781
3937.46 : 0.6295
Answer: 1.093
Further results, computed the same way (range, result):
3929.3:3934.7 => 0.2143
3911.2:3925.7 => 1.109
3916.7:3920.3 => 1.2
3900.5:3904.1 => 1.179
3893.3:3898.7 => 1.155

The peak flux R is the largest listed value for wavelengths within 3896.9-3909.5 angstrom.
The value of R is 1.27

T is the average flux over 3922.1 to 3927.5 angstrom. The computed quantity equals 1.06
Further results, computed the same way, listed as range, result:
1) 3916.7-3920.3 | 1.24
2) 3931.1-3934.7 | 0.249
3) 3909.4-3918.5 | 1.23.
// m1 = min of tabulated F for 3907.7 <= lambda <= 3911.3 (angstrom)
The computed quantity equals 1.27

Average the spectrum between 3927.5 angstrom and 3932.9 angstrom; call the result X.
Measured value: 0.47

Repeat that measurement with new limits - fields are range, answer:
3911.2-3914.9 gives 1.21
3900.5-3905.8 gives 1.18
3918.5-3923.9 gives 1.15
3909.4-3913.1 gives 1.3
